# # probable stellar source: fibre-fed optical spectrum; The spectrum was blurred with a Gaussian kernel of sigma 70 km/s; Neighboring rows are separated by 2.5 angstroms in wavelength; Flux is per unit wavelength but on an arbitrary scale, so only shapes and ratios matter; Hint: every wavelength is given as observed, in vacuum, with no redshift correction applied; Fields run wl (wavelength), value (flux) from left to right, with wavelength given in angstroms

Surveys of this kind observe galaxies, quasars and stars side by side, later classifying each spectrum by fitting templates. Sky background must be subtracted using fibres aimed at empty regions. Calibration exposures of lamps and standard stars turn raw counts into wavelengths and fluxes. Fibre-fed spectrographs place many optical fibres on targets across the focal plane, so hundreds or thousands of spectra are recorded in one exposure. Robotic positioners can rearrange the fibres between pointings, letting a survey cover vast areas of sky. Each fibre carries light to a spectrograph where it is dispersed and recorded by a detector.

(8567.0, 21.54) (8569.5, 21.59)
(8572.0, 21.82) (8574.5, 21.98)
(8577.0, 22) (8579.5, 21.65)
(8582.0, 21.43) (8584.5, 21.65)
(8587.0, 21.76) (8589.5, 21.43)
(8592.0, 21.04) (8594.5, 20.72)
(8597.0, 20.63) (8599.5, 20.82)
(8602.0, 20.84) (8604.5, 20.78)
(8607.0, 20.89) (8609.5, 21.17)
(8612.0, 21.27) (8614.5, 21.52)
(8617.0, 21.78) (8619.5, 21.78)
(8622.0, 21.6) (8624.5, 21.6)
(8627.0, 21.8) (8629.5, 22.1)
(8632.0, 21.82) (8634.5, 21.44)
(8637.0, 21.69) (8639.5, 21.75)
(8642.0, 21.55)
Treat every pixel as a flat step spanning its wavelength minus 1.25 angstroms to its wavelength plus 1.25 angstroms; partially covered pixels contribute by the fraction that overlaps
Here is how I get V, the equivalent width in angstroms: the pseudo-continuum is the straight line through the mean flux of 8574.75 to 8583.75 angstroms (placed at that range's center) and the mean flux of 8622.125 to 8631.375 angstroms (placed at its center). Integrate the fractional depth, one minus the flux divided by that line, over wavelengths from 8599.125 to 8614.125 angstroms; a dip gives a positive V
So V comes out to 0.5 angstroms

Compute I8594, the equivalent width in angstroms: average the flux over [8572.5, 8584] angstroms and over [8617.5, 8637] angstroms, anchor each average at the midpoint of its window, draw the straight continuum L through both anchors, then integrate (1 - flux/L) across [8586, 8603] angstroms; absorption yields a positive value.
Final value 0.57 angstroms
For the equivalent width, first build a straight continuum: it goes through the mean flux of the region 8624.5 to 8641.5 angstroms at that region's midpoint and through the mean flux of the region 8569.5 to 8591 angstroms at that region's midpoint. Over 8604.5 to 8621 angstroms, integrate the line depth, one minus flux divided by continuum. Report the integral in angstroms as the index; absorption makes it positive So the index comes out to 0.3 angstroms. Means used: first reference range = 21.7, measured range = 21.4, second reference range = 21.7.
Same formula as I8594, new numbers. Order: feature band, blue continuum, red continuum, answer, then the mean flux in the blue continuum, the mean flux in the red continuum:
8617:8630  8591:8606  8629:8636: -0.2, 20.8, 21.7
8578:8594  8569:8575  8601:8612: 0.0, 21.8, 21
